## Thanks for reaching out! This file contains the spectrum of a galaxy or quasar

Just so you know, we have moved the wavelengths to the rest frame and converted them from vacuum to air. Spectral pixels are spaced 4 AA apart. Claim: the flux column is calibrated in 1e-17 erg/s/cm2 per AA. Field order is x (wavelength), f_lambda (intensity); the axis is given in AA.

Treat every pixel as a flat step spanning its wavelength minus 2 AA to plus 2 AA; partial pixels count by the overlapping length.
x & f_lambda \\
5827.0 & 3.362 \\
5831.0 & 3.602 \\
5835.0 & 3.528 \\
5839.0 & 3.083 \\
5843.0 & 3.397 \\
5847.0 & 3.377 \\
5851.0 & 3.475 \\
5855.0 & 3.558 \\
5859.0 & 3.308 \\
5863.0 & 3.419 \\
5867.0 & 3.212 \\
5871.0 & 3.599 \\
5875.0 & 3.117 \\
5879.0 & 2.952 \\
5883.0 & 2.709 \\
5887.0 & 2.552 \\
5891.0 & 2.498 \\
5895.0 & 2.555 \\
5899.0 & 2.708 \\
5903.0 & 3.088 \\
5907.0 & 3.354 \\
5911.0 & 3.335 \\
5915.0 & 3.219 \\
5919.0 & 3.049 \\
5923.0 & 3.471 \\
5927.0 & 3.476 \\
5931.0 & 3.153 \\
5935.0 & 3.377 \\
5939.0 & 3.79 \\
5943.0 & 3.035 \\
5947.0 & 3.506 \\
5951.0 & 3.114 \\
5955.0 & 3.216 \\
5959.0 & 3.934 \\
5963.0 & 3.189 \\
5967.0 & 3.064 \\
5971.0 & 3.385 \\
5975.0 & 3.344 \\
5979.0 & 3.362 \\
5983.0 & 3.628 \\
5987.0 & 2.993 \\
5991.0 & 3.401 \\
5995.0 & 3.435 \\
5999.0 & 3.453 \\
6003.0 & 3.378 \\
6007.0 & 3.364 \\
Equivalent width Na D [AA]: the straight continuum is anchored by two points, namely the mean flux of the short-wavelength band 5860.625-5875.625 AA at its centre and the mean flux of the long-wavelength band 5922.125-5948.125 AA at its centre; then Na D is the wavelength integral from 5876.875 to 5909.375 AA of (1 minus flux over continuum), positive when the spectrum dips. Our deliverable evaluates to 5.4 AA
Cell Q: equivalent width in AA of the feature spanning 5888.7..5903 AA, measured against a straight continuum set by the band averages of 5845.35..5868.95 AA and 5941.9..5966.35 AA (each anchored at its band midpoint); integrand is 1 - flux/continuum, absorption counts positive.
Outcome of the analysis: 3.0 AA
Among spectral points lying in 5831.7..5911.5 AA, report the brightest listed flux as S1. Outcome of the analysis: 3.599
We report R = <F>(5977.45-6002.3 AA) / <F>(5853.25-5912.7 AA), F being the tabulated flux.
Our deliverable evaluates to 1.10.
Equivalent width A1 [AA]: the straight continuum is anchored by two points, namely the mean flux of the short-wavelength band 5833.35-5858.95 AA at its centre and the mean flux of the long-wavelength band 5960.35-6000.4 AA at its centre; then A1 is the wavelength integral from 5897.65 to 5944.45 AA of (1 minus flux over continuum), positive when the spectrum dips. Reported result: 1.33 AA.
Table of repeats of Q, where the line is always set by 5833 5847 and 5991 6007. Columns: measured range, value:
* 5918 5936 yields 0.3 AA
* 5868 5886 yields 1.5 AA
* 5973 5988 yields 0.2 AA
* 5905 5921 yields 0.6 AA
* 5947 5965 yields 0.1 AA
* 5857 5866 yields 0.0 AA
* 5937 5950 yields -0.1 AA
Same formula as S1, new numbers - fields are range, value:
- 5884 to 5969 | 3.934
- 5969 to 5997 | 3.628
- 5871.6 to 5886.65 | 3.117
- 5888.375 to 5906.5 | 3.088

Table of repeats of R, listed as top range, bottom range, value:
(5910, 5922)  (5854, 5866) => 0.94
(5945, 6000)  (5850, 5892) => 1.07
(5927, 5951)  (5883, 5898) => 1.31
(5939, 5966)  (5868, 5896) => 1.17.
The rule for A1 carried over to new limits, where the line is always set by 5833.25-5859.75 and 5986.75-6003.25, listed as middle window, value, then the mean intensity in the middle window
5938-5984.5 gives 0.0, 3.37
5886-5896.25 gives 2.6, 2.53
